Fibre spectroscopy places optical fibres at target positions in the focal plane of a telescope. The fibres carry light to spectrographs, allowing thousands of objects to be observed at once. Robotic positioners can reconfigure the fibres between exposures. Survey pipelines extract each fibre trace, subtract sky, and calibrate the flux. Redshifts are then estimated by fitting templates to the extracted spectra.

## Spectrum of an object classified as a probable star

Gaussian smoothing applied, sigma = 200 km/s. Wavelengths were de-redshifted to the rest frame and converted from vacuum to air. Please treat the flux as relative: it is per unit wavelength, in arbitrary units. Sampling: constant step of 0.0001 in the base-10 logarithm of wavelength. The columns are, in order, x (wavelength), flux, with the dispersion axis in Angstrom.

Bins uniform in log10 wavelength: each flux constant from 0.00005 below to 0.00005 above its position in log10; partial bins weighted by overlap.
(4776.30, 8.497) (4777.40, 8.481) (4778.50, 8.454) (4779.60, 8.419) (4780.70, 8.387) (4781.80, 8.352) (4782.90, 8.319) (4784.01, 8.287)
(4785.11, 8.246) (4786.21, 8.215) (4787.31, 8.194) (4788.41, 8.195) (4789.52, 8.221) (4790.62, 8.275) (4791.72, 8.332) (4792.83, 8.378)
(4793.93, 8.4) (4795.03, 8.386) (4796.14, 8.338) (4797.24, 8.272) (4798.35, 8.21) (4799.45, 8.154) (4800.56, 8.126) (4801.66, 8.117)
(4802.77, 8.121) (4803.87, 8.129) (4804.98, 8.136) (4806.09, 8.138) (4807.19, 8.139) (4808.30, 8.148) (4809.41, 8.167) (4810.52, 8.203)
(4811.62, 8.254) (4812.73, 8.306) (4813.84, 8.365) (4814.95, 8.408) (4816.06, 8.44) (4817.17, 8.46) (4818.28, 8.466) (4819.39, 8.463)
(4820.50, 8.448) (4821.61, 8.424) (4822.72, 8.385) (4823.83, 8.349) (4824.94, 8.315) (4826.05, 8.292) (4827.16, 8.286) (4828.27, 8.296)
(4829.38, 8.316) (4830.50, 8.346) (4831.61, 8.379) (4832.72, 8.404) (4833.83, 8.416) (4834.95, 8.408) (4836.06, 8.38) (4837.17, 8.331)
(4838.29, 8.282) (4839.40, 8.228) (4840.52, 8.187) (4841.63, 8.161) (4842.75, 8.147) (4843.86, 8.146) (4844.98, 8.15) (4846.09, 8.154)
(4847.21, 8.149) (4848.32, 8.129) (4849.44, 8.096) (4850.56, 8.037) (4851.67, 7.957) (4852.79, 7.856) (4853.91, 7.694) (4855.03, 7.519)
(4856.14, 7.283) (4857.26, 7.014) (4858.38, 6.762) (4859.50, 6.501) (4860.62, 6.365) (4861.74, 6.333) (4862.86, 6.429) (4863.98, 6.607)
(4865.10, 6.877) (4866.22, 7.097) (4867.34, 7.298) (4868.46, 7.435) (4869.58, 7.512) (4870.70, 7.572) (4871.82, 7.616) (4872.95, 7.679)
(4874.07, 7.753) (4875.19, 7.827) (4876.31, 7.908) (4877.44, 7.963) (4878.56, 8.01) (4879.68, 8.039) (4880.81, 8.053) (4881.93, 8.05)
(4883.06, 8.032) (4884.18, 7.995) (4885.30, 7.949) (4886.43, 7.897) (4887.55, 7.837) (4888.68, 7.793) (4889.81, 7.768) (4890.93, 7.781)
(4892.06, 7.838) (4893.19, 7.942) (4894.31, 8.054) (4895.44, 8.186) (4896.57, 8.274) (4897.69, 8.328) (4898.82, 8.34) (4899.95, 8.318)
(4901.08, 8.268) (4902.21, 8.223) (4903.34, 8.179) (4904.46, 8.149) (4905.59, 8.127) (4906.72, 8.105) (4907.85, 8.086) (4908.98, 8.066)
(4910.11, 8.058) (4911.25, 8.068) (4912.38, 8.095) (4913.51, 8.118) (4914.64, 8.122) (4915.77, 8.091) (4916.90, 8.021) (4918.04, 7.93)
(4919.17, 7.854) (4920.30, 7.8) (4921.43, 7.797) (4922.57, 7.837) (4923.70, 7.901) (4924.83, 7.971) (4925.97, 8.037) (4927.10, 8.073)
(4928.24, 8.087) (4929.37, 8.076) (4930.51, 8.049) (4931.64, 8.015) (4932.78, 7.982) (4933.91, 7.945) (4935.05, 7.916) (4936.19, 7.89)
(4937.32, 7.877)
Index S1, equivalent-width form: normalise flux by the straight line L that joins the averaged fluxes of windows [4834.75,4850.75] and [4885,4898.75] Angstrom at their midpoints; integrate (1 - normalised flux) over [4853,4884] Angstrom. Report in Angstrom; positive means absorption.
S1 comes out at 2.65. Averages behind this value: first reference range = 8.2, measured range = 7.39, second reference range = 7.98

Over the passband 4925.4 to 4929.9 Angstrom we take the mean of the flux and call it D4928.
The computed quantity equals 8.07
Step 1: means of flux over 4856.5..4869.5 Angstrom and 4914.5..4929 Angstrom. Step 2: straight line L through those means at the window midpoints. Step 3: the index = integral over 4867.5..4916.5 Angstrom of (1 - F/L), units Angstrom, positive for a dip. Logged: -4.0 Angstrom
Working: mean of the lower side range 6.83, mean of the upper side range 7.96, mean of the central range 7.98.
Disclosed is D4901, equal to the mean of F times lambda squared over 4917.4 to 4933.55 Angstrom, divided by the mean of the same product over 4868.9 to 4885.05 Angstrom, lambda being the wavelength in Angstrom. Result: 1.03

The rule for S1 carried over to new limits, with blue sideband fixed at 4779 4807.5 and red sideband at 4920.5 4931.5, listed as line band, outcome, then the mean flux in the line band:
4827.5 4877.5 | 2.5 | 7.73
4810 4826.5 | -0.3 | 8.37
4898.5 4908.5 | -0.2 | 8.2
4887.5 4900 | 0.0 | 8.03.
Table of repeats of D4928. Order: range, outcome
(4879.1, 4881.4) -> 8.05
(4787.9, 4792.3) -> 8.24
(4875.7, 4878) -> 7.92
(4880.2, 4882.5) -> 8.02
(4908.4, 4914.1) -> 8.07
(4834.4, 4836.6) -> 8.41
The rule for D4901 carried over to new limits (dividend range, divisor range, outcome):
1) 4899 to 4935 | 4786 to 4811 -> 1.03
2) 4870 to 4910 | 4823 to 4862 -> 1.03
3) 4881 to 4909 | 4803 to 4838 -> 1.00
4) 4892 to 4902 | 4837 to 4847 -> 1.02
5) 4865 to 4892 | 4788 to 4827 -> 0.96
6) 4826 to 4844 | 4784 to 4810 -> 1.03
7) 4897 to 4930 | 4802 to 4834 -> 1.01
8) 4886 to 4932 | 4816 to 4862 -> 1.03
